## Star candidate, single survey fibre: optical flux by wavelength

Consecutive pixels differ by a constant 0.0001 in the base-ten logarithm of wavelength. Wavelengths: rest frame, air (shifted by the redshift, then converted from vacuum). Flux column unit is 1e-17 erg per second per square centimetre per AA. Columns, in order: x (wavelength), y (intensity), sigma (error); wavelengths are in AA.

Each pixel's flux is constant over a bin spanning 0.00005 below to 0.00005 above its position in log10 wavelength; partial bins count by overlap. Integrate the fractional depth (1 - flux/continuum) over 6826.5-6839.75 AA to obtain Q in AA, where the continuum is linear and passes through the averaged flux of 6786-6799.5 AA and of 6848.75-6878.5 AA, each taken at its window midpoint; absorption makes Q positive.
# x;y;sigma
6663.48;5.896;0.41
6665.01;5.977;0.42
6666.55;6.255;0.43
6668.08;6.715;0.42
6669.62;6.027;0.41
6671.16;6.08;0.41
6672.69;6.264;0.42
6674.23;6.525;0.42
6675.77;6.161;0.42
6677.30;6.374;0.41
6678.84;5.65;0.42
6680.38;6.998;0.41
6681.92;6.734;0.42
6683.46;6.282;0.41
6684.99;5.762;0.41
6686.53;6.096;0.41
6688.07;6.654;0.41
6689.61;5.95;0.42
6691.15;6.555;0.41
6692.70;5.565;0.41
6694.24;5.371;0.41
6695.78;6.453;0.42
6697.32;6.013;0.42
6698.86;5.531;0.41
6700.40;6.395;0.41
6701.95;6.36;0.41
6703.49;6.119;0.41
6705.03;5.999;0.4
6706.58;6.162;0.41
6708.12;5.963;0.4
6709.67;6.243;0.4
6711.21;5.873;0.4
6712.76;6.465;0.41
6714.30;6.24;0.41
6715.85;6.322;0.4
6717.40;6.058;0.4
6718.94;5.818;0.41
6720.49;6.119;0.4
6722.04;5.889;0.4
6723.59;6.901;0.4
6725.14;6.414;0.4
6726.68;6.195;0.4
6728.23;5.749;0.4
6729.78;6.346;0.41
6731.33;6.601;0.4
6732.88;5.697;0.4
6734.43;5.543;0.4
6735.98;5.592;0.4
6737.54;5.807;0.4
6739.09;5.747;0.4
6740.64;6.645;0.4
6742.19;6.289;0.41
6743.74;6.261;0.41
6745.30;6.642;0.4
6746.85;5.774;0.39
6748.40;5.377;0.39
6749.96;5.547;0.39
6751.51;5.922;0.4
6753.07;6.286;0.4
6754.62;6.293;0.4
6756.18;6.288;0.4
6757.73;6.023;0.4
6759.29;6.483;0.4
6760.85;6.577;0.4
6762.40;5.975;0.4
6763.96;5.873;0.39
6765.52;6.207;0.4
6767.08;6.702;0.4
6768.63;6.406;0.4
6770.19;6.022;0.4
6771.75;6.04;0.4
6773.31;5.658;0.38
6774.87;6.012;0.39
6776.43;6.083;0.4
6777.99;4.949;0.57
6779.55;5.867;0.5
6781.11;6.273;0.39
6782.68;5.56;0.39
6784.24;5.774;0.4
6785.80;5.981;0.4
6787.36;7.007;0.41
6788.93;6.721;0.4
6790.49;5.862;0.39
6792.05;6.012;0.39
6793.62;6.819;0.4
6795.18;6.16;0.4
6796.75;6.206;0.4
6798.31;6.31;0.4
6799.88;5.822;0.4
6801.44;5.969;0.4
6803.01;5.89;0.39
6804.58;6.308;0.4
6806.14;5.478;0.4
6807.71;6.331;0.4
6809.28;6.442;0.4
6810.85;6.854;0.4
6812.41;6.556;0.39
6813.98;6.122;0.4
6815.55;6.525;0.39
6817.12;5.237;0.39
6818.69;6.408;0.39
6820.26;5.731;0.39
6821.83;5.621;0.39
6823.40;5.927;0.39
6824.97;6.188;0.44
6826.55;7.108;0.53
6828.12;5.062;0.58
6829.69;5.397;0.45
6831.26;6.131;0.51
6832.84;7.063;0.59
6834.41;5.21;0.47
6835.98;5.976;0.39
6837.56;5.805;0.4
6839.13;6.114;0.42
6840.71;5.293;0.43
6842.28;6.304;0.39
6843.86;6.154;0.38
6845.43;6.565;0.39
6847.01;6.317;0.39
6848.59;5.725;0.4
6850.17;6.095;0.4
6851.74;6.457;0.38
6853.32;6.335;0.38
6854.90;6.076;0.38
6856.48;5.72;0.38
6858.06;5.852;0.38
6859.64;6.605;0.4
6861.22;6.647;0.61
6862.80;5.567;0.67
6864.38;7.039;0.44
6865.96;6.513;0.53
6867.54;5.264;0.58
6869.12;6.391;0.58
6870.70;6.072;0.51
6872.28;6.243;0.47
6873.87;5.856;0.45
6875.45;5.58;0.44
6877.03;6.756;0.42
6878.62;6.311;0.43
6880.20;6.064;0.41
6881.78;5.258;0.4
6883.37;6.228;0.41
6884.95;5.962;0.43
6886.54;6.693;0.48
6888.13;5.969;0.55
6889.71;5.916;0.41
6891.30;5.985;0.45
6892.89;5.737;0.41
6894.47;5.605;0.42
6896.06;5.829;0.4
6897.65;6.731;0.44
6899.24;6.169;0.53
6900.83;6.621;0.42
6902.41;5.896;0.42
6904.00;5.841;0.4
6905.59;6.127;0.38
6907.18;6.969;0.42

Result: 0.7 AA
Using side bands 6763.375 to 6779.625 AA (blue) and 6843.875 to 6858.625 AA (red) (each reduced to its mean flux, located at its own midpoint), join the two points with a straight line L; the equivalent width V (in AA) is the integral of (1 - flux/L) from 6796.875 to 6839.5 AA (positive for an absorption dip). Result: 0.1 AA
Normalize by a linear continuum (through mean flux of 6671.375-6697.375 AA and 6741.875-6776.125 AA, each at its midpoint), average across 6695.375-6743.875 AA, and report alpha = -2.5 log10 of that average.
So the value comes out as 0.01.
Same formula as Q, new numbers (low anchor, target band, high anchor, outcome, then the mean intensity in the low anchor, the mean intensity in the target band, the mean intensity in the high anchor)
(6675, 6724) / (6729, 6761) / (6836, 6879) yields 0.4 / 6.15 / 6.07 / 6.13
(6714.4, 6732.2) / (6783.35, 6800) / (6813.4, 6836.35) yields -0.5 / 6.22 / 6.26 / 5.98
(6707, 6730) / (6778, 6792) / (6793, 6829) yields 0.2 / 6.17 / 6.06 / 6.13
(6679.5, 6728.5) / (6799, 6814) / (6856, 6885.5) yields -0.1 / 6.17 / 6.18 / 6.11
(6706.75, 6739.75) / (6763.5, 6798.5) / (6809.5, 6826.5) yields 0.1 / 6.08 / 6.11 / 6.17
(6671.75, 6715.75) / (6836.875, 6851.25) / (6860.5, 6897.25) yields 0.1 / 6.17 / 6.05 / 6.07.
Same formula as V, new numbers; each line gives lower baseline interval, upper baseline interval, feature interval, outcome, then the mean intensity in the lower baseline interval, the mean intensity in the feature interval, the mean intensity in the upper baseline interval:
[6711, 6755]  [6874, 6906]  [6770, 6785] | 0.64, 6.08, 5.81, 6.06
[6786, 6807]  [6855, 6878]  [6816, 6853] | 0.98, 6.19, 6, 6.15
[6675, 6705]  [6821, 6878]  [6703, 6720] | 0.09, 6.16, 6.11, 6.08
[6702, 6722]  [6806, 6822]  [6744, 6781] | 0.53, 6.12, 6.05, 6.16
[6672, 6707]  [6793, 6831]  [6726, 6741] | 0.42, 6.17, 5.97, 6.1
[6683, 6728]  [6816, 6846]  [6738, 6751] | 0.10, 6.13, 6.03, 5.97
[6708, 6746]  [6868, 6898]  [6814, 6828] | 0.08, 6.14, 6.04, 6.04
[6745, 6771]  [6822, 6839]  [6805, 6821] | -0.42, 6.13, 6.18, 5.98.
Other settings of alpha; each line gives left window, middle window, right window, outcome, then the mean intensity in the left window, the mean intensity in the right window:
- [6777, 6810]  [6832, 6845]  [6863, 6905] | 0.01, 6.08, 6.09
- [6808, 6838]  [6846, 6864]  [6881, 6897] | -0.03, 6.08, 5.92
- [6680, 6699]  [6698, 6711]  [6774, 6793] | 0.01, 6.16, 6.01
